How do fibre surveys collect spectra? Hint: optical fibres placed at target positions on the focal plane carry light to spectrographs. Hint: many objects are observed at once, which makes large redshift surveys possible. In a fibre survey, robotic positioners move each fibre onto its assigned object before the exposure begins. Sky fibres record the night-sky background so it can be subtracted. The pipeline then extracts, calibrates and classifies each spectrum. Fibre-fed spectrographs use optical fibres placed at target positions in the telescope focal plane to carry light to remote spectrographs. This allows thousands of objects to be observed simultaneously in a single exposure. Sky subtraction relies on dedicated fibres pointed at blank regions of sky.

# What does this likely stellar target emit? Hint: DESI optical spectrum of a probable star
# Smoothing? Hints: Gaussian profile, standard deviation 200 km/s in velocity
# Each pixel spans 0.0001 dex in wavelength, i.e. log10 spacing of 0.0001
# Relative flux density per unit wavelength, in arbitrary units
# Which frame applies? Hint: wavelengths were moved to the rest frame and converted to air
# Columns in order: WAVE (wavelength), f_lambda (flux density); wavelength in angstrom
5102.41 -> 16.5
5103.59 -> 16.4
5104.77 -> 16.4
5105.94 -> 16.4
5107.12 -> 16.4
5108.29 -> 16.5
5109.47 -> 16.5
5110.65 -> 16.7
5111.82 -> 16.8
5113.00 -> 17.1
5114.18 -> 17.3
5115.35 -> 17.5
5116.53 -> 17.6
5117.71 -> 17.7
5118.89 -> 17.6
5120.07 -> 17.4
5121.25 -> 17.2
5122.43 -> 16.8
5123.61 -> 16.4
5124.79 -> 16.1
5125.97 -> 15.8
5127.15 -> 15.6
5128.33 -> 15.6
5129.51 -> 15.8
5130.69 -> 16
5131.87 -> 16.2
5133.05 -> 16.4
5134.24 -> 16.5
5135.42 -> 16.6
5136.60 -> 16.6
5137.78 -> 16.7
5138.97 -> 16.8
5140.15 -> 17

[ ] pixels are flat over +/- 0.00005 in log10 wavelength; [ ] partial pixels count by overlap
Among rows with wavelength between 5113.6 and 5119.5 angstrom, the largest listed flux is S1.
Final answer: 17.7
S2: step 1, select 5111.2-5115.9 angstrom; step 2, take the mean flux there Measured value 17.2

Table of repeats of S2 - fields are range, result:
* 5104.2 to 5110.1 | 16.4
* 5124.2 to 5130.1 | 15.8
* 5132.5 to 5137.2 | 16.5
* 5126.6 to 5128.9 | 15.6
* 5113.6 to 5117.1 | 17.5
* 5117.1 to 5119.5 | 17.6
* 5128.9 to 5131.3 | 15.9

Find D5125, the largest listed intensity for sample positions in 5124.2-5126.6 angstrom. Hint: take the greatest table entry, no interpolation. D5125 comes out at 16.1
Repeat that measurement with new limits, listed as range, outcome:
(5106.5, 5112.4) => 16.8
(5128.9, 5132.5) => 16.2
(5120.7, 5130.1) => 17.2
